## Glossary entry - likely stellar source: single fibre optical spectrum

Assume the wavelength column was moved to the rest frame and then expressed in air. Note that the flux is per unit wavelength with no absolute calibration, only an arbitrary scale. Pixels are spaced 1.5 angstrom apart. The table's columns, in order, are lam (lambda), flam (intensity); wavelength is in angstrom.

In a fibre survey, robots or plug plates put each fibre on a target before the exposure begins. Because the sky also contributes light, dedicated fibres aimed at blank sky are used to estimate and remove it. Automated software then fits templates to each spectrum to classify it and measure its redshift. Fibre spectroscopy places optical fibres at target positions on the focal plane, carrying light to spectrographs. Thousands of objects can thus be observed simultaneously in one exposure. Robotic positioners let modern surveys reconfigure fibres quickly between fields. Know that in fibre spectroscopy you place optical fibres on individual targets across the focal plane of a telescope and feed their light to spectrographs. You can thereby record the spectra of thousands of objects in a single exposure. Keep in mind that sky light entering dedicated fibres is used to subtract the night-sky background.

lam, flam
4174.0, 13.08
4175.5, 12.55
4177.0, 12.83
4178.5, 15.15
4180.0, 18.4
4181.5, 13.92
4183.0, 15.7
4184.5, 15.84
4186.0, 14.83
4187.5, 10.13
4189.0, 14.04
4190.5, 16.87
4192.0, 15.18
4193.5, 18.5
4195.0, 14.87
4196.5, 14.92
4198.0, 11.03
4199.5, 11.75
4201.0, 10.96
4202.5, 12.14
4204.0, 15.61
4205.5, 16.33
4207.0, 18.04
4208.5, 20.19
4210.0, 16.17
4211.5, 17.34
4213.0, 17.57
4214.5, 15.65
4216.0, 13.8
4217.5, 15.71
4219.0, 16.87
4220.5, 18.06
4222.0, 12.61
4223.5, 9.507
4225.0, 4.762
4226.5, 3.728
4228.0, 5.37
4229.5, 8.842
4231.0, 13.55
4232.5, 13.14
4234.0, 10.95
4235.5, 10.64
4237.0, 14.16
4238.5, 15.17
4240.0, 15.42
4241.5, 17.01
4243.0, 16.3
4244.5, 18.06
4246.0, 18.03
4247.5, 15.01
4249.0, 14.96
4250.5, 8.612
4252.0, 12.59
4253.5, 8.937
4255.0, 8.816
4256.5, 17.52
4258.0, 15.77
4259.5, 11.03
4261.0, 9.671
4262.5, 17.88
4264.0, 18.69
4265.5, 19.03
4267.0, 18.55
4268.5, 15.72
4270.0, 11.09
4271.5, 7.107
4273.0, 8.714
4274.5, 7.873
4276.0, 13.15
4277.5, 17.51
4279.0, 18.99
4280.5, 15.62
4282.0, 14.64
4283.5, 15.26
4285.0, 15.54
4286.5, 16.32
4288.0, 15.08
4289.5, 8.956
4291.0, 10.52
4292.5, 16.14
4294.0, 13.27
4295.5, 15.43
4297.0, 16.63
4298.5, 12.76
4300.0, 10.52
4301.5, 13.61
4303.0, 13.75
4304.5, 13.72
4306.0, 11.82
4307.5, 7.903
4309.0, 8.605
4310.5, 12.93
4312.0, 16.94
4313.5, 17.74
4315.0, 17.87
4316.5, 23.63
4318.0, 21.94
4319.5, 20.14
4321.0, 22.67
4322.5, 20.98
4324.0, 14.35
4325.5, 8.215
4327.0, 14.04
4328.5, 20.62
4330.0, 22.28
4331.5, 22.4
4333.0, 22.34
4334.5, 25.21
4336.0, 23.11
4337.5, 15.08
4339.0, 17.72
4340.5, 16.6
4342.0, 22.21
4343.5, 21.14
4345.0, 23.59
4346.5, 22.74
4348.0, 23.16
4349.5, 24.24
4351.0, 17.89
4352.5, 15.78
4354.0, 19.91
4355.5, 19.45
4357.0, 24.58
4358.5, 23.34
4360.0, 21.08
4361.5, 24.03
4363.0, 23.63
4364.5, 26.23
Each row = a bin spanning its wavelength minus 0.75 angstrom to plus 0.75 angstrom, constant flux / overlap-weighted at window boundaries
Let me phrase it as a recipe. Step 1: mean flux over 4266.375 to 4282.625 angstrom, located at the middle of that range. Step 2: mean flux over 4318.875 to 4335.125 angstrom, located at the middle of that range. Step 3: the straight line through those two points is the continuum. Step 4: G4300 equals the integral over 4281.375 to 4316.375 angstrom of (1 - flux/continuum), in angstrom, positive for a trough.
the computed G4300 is 4.8 angstrom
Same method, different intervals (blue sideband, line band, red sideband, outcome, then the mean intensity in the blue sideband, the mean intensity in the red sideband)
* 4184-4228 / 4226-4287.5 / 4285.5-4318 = 2.5 angstrom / 14.1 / 14.2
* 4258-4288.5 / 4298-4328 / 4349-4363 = 4.2 angstrom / 14.4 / 21.2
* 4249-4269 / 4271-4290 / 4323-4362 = 2.5 angstrom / 14.1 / 20.2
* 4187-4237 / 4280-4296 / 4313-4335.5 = 3.1 angstrom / 13.5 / 19.7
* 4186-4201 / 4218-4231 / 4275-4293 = 3.6 angstrom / 14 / 14.7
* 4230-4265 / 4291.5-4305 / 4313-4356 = 2.7 angstrom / 14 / 19.9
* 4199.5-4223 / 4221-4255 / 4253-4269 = 6.8 angstrom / 15.6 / 14.8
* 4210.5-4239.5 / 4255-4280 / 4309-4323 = 2.2 angstrom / 12.6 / 18.8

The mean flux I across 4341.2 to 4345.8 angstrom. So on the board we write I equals 22.3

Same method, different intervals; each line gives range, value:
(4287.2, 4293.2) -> 12.7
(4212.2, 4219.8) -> 15.9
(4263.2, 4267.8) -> 18.7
